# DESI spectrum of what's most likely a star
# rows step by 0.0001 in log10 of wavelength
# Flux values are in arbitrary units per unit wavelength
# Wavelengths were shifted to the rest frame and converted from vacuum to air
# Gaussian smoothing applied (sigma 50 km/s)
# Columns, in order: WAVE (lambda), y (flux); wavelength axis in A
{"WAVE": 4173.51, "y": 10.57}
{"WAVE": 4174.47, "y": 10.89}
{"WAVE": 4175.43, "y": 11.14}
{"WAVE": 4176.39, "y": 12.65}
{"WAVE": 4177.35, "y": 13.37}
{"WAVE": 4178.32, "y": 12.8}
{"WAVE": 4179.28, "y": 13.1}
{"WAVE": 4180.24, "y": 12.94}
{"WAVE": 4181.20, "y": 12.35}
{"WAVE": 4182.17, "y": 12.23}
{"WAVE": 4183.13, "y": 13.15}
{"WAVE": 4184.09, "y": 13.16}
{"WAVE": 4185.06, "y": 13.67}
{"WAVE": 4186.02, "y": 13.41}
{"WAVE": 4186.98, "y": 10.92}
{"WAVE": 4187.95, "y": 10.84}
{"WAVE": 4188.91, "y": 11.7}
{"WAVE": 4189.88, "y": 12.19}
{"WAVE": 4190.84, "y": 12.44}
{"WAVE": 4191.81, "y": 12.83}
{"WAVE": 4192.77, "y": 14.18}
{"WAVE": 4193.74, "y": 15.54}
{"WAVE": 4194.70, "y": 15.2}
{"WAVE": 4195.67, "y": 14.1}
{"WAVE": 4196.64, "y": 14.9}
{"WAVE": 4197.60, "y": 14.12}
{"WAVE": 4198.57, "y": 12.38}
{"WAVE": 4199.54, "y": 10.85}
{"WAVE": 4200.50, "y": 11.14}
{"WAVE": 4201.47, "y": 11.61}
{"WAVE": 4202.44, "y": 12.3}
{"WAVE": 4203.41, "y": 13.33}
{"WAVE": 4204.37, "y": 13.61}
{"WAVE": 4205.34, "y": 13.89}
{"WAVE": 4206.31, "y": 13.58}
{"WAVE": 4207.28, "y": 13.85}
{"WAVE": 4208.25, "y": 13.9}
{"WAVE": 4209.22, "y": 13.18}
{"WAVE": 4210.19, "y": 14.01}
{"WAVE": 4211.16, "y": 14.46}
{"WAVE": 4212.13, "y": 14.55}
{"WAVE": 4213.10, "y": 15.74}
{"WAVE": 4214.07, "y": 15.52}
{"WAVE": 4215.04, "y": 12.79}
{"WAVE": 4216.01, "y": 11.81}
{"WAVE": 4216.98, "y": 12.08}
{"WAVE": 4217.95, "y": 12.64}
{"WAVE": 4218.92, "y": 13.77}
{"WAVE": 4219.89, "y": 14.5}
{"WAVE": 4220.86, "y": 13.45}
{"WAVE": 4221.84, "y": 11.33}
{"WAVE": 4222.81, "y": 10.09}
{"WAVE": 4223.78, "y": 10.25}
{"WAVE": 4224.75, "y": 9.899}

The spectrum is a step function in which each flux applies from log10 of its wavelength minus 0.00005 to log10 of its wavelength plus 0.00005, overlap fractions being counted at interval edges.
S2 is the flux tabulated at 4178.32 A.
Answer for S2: 12.8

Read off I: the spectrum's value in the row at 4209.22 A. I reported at 13.18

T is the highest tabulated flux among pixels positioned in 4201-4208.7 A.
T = 13.9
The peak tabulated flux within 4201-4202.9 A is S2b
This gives 12.3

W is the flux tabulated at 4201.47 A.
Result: 11.61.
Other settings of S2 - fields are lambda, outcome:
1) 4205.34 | 13.89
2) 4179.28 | 13.1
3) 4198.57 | 12.38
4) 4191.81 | 12.83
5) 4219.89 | 14.5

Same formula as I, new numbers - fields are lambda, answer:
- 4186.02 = 13.41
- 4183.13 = 13.15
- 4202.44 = 12.3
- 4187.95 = 10.84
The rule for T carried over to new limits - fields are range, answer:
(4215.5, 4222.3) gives 14.5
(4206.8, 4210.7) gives 14.01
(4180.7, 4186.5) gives 13.67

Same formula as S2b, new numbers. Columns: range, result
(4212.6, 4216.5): 15.74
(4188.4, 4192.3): 12.83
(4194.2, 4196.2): 15.2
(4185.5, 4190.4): 13.41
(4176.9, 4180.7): 13.37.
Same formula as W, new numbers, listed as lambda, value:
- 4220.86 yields 13.45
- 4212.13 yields 14.55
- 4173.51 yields 10.57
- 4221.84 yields 11.33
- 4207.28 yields 13.85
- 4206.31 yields 13.58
